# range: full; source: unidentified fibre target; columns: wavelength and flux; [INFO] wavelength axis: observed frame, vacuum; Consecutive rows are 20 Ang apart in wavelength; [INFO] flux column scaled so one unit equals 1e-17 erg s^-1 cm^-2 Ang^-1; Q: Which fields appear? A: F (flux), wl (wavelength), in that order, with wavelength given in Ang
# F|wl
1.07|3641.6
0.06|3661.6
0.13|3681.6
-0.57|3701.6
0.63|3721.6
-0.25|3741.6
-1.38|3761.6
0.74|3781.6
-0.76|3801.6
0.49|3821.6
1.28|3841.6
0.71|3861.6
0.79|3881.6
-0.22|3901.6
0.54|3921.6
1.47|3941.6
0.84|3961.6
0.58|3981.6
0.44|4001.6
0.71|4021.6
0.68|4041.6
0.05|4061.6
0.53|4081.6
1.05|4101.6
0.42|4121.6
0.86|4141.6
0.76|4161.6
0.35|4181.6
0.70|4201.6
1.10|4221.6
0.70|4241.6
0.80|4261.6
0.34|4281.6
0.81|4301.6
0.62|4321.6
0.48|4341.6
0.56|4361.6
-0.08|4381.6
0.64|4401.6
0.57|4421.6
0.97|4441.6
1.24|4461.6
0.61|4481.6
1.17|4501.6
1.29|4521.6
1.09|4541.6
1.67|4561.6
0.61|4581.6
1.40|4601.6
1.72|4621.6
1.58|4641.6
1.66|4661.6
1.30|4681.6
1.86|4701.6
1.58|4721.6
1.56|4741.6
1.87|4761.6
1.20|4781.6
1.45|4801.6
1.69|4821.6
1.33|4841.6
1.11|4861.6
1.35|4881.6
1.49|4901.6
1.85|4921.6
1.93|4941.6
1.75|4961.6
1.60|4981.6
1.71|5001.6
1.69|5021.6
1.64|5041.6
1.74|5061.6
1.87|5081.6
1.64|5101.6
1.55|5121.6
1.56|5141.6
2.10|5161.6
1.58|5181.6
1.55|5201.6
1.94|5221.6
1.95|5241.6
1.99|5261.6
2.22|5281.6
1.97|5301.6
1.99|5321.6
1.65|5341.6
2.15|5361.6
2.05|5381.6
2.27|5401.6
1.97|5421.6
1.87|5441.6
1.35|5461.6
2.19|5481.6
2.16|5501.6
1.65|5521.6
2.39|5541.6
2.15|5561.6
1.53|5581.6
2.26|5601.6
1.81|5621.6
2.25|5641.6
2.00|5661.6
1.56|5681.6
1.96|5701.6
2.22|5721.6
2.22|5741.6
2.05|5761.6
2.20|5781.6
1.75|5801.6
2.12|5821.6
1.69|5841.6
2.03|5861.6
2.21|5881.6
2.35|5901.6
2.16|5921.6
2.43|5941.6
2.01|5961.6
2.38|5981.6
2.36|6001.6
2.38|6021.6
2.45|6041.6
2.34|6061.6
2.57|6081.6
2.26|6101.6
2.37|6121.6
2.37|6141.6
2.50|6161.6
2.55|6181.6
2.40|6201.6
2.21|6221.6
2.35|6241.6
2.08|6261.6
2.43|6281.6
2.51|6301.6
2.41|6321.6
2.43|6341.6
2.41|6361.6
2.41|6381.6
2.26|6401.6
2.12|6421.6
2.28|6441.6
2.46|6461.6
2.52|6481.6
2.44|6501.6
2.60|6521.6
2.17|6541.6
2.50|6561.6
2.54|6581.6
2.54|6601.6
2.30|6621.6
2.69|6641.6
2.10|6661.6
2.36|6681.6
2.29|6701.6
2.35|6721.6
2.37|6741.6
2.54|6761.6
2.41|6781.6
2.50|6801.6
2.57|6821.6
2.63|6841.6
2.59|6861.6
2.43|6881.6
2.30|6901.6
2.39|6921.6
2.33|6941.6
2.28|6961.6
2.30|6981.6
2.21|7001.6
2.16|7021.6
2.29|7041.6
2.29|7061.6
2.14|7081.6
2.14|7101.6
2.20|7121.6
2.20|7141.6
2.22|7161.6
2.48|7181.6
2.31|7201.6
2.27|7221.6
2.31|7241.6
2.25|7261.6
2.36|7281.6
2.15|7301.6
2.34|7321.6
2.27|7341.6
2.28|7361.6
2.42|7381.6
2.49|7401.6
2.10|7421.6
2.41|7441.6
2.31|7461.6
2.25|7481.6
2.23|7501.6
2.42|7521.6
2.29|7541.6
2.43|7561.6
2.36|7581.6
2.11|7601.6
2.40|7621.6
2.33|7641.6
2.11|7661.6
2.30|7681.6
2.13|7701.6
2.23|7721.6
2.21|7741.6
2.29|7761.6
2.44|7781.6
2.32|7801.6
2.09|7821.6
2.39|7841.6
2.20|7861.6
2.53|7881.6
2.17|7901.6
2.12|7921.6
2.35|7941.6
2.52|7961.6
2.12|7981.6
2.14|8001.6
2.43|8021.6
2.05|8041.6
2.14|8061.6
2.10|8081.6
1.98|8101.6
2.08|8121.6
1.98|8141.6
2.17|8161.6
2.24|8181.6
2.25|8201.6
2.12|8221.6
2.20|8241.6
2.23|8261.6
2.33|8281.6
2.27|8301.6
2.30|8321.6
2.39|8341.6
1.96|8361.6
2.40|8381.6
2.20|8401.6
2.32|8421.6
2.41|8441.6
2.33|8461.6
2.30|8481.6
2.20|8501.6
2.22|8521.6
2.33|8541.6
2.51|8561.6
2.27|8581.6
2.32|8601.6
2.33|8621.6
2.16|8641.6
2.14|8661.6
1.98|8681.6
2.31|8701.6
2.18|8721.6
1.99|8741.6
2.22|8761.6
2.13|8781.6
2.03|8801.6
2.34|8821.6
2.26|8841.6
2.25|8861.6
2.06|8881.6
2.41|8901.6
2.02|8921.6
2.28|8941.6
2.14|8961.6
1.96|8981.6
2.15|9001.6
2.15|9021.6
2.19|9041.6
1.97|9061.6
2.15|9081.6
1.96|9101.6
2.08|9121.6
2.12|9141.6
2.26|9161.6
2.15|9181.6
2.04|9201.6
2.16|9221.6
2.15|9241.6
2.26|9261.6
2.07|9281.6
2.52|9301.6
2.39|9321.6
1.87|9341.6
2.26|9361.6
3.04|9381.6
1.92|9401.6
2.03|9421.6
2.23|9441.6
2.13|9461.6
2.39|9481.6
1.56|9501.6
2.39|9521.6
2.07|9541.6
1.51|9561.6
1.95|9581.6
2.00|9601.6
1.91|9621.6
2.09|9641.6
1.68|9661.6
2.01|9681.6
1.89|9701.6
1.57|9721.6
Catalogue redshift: 0.130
